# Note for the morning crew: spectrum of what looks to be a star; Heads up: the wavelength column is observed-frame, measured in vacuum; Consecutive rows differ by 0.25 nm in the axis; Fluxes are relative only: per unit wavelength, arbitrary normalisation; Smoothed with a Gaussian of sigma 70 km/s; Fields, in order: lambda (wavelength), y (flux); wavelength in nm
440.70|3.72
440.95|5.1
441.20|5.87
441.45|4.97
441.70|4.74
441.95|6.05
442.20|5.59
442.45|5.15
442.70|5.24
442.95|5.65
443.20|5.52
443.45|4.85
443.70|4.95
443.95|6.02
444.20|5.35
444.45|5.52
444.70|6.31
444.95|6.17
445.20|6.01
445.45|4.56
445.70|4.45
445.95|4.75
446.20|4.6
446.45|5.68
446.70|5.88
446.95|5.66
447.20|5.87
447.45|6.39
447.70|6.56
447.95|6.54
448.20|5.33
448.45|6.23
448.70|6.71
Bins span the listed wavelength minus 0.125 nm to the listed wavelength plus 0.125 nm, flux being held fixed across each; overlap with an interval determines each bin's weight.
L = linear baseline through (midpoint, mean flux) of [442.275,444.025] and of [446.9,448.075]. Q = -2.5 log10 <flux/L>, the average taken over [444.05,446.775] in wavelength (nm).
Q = 0.08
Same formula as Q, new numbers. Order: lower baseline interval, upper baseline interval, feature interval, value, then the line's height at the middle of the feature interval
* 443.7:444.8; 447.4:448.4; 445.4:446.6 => 0.22 mag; 5.93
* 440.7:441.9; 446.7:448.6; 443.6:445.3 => -0.04 mag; 5.57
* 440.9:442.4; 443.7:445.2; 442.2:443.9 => 0.06 mag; 5.6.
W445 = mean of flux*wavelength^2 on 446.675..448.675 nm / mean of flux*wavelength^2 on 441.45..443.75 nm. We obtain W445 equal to 1.2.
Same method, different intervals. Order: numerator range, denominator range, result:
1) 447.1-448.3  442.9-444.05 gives 1.17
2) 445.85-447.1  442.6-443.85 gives 1.03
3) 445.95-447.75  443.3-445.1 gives 1.03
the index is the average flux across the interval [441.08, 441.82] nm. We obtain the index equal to 5.19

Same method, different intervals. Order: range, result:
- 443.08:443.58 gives 5.18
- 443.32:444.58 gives 5.34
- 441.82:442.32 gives 5.81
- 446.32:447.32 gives 5.77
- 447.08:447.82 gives 6.27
